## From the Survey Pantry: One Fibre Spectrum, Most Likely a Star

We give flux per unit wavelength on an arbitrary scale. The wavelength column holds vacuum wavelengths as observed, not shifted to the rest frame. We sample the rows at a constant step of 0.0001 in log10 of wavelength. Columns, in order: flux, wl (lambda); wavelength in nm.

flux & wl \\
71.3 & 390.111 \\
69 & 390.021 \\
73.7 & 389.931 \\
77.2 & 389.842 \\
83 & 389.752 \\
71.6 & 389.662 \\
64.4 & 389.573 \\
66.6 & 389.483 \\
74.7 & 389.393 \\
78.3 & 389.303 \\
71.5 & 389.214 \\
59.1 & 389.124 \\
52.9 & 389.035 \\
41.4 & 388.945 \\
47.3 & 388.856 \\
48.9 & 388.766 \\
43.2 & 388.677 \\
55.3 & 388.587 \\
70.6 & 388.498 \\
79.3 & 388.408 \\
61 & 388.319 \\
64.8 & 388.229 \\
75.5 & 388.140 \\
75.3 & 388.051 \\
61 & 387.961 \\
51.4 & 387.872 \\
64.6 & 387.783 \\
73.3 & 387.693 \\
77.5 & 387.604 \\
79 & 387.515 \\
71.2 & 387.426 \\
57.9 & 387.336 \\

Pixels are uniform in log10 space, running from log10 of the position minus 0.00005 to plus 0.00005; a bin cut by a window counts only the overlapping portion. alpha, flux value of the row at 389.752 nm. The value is 83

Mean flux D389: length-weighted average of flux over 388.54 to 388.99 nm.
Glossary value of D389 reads 47.4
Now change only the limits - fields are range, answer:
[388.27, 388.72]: 61.9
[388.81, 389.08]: 47.3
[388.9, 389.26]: 56.5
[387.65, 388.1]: 65.1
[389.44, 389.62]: 65.7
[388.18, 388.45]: 68.4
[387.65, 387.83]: 68.5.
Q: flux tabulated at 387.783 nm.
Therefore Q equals 64.6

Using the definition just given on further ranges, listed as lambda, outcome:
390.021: 69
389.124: 59.1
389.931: 73.7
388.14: 75.5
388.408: 79.3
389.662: 71.6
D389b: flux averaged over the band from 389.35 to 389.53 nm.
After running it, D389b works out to 70.3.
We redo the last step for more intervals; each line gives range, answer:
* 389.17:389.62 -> 71.2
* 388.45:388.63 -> 63.2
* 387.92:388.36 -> 67.6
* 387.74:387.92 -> 58.2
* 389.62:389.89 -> 77.4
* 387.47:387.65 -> 78.5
